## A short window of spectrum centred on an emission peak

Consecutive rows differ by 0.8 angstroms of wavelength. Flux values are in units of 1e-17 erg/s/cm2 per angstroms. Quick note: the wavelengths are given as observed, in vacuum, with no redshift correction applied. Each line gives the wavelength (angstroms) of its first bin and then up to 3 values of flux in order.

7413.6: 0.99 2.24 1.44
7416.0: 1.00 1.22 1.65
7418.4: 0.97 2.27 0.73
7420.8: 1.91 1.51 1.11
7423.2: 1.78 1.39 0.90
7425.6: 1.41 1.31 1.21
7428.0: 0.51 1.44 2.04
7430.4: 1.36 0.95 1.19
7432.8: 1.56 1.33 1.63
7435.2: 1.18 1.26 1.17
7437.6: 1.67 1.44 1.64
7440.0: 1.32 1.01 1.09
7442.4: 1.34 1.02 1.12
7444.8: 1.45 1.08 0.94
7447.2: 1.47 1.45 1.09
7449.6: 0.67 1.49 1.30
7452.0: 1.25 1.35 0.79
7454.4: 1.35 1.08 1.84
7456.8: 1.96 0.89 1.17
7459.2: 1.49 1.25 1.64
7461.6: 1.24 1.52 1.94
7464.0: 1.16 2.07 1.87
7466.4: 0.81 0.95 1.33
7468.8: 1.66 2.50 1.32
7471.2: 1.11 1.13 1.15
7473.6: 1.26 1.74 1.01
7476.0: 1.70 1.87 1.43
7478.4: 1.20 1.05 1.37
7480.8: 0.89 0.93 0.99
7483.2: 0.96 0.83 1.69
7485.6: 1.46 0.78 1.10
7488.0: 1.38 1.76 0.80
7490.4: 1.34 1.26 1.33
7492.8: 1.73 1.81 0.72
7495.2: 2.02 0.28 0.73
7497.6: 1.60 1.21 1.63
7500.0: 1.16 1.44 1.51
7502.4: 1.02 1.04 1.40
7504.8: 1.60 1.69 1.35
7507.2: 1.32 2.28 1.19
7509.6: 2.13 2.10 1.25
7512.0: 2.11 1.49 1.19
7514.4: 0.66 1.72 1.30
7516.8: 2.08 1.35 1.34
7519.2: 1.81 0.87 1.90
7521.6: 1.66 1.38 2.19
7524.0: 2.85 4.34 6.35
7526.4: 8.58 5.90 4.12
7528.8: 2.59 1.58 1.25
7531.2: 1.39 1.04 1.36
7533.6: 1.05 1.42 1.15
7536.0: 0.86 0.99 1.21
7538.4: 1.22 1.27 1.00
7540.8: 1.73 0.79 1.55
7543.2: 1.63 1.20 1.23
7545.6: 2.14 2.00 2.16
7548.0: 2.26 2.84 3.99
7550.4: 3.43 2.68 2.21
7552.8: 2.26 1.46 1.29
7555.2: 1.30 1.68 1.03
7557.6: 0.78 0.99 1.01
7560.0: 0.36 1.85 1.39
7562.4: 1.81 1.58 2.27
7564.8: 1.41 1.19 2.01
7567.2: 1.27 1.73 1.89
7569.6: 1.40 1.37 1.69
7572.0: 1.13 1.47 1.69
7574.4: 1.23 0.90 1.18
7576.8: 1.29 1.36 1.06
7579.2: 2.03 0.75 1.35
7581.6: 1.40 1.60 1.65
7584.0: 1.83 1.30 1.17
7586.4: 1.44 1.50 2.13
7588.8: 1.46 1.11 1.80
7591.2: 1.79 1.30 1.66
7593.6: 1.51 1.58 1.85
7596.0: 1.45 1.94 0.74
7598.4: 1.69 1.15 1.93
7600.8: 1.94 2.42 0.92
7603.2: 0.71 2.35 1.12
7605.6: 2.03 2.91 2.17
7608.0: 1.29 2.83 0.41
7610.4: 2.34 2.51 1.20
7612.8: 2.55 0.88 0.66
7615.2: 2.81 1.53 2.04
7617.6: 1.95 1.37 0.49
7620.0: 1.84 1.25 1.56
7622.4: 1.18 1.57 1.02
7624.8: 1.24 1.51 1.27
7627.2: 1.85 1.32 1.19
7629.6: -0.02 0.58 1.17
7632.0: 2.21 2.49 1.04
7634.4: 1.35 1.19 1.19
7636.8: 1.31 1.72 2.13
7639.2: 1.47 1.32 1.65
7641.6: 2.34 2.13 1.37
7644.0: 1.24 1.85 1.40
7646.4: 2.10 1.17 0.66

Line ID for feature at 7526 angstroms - H-alpha 6563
